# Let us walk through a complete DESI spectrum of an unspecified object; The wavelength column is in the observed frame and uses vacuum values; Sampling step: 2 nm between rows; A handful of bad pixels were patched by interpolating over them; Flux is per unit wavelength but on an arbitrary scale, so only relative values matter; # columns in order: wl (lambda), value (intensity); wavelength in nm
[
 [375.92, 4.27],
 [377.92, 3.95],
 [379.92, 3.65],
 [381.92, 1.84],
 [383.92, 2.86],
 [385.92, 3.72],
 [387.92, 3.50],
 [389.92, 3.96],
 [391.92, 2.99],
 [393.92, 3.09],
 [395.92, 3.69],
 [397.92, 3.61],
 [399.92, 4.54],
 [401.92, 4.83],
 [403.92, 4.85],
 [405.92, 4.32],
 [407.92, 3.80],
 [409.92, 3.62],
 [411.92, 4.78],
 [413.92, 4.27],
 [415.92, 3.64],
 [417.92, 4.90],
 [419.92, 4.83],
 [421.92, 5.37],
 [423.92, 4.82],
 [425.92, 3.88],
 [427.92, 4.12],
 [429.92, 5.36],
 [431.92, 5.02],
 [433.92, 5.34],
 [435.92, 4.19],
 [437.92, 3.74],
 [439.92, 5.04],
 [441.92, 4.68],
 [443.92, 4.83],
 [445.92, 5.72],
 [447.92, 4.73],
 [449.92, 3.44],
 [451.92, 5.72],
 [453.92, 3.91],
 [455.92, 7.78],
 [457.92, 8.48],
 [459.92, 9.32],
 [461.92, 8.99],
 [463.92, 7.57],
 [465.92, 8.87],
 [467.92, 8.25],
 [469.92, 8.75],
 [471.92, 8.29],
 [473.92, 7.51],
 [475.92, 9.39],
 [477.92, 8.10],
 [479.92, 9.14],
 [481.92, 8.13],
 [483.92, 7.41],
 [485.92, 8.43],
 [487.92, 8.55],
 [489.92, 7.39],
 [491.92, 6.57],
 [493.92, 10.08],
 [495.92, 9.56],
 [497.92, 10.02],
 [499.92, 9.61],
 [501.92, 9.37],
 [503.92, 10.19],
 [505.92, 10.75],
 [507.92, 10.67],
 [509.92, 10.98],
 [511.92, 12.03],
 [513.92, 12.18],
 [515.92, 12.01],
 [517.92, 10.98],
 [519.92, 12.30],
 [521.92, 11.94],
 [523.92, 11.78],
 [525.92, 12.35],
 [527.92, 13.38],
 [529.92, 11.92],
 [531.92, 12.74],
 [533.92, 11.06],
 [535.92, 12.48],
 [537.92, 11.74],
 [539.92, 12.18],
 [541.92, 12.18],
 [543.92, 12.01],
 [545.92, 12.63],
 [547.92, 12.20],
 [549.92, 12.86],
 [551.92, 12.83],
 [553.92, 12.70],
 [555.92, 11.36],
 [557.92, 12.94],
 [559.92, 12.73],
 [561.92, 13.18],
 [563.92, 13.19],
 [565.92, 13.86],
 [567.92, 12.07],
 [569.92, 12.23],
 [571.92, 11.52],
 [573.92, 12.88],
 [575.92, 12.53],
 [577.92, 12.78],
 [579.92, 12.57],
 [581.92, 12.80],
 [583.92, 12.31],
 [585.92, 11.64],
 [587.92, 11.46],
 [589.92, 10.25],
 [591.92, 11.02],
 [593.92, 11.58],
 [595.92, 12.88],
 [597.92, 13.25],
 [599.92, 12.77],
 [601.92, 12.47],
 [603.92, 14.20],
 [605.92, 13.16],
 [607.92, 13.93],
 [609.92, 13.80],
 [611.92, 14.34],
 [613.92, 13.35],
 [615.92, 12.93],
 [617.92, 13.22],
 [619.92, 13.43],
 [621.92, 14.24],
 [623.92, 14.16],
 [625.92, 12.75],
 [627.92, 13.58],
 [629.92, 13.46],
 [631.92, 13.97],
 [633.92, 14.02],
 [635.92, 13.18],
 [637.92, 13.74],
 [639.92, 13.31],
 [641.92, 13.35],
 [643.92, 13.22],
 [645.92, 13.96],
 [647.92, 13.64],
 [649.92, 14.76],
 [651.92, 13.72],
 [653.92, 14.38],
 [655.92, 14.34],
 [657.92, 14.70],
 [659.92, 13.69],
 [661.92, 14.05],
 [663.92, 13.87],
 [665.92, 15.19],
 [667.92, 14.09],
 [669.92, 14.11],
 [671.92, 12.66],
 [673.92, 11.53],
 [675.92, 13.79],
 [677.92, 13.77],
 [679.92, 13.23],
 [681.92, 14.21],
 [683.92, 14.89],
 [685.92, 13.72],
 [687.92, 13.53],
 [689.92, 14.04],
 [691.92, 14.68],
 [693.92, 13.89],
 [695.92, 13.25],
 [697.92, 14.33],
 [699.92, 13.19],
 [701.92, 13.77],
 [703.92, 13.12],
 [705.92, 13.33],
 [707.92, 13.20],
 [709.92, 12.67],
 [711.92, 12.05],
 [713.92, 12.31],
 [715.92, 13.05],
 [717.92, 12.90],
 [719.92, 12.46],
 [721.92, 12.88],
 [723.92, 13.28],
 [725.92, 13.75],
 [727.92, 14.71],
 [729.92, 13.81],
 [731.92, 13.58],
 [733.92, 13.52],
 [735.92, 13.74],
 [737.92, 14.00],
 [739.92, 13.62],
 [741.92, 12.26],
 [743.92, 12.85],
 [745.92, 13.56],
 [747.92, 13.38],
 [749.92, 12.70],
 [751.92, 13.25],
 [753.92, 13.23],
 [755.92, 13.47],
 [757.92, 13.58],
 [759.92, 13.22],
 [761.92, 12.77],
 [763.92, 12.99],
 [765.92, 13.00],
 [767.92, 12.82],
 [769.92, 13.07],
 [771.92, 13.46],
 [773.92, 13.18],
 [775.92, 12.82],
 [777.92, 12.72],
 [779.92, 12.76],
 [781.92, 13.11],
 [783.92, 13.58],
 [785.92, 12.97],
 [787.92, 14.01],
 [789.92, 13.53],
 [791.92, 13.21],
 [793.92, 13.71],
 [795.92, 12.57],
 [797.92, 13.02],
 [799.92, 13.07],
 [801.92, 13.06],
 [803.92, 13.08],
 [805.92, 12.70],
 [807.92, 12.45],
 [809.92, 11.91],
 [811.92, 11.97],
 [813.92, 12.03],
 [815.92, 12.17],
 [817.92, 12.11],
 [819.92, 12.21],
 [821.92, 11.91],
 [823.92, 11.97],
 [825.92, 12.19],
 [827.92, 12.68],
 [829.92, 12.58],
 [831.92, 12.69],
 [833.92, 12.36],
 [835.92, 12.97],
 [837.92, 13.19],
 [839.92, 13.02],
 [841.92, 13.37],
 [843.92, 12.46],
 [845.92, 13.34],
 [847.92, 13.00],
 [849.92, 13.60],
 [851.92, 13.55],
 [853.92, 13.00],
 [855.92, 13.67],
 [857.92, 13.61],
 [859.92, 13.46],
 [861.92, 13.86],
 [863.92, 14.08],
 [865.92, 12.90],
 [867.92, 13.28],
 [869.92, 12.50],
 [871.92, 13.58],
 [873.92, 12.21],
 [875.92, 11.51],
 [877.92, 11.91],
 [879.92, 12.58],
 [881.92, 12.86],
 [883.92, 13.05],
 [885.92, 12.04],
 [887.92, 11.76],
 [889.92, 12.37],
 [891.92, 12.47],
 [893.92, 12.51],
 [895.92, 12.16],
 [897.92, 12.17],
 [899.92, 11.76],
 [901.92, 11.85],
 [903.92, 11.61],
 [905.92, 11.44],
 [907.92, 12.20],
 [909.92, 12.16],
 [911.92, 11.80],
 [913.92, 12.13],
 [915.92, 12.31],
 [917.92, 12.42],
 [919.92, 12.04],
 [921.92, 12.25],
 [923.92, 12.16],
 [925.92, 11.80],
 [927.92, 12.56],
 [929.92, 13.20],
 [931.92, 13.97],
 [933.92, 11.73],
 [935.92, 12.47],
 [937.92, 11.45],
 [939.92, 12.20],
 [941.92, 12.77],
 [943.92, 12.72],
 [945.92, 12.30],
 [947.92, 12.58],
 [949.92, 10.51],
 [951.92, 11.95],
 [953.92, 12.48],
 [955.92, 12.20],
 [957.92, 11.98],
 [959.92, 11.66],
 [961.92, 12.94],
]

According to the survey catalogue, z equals 0.142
